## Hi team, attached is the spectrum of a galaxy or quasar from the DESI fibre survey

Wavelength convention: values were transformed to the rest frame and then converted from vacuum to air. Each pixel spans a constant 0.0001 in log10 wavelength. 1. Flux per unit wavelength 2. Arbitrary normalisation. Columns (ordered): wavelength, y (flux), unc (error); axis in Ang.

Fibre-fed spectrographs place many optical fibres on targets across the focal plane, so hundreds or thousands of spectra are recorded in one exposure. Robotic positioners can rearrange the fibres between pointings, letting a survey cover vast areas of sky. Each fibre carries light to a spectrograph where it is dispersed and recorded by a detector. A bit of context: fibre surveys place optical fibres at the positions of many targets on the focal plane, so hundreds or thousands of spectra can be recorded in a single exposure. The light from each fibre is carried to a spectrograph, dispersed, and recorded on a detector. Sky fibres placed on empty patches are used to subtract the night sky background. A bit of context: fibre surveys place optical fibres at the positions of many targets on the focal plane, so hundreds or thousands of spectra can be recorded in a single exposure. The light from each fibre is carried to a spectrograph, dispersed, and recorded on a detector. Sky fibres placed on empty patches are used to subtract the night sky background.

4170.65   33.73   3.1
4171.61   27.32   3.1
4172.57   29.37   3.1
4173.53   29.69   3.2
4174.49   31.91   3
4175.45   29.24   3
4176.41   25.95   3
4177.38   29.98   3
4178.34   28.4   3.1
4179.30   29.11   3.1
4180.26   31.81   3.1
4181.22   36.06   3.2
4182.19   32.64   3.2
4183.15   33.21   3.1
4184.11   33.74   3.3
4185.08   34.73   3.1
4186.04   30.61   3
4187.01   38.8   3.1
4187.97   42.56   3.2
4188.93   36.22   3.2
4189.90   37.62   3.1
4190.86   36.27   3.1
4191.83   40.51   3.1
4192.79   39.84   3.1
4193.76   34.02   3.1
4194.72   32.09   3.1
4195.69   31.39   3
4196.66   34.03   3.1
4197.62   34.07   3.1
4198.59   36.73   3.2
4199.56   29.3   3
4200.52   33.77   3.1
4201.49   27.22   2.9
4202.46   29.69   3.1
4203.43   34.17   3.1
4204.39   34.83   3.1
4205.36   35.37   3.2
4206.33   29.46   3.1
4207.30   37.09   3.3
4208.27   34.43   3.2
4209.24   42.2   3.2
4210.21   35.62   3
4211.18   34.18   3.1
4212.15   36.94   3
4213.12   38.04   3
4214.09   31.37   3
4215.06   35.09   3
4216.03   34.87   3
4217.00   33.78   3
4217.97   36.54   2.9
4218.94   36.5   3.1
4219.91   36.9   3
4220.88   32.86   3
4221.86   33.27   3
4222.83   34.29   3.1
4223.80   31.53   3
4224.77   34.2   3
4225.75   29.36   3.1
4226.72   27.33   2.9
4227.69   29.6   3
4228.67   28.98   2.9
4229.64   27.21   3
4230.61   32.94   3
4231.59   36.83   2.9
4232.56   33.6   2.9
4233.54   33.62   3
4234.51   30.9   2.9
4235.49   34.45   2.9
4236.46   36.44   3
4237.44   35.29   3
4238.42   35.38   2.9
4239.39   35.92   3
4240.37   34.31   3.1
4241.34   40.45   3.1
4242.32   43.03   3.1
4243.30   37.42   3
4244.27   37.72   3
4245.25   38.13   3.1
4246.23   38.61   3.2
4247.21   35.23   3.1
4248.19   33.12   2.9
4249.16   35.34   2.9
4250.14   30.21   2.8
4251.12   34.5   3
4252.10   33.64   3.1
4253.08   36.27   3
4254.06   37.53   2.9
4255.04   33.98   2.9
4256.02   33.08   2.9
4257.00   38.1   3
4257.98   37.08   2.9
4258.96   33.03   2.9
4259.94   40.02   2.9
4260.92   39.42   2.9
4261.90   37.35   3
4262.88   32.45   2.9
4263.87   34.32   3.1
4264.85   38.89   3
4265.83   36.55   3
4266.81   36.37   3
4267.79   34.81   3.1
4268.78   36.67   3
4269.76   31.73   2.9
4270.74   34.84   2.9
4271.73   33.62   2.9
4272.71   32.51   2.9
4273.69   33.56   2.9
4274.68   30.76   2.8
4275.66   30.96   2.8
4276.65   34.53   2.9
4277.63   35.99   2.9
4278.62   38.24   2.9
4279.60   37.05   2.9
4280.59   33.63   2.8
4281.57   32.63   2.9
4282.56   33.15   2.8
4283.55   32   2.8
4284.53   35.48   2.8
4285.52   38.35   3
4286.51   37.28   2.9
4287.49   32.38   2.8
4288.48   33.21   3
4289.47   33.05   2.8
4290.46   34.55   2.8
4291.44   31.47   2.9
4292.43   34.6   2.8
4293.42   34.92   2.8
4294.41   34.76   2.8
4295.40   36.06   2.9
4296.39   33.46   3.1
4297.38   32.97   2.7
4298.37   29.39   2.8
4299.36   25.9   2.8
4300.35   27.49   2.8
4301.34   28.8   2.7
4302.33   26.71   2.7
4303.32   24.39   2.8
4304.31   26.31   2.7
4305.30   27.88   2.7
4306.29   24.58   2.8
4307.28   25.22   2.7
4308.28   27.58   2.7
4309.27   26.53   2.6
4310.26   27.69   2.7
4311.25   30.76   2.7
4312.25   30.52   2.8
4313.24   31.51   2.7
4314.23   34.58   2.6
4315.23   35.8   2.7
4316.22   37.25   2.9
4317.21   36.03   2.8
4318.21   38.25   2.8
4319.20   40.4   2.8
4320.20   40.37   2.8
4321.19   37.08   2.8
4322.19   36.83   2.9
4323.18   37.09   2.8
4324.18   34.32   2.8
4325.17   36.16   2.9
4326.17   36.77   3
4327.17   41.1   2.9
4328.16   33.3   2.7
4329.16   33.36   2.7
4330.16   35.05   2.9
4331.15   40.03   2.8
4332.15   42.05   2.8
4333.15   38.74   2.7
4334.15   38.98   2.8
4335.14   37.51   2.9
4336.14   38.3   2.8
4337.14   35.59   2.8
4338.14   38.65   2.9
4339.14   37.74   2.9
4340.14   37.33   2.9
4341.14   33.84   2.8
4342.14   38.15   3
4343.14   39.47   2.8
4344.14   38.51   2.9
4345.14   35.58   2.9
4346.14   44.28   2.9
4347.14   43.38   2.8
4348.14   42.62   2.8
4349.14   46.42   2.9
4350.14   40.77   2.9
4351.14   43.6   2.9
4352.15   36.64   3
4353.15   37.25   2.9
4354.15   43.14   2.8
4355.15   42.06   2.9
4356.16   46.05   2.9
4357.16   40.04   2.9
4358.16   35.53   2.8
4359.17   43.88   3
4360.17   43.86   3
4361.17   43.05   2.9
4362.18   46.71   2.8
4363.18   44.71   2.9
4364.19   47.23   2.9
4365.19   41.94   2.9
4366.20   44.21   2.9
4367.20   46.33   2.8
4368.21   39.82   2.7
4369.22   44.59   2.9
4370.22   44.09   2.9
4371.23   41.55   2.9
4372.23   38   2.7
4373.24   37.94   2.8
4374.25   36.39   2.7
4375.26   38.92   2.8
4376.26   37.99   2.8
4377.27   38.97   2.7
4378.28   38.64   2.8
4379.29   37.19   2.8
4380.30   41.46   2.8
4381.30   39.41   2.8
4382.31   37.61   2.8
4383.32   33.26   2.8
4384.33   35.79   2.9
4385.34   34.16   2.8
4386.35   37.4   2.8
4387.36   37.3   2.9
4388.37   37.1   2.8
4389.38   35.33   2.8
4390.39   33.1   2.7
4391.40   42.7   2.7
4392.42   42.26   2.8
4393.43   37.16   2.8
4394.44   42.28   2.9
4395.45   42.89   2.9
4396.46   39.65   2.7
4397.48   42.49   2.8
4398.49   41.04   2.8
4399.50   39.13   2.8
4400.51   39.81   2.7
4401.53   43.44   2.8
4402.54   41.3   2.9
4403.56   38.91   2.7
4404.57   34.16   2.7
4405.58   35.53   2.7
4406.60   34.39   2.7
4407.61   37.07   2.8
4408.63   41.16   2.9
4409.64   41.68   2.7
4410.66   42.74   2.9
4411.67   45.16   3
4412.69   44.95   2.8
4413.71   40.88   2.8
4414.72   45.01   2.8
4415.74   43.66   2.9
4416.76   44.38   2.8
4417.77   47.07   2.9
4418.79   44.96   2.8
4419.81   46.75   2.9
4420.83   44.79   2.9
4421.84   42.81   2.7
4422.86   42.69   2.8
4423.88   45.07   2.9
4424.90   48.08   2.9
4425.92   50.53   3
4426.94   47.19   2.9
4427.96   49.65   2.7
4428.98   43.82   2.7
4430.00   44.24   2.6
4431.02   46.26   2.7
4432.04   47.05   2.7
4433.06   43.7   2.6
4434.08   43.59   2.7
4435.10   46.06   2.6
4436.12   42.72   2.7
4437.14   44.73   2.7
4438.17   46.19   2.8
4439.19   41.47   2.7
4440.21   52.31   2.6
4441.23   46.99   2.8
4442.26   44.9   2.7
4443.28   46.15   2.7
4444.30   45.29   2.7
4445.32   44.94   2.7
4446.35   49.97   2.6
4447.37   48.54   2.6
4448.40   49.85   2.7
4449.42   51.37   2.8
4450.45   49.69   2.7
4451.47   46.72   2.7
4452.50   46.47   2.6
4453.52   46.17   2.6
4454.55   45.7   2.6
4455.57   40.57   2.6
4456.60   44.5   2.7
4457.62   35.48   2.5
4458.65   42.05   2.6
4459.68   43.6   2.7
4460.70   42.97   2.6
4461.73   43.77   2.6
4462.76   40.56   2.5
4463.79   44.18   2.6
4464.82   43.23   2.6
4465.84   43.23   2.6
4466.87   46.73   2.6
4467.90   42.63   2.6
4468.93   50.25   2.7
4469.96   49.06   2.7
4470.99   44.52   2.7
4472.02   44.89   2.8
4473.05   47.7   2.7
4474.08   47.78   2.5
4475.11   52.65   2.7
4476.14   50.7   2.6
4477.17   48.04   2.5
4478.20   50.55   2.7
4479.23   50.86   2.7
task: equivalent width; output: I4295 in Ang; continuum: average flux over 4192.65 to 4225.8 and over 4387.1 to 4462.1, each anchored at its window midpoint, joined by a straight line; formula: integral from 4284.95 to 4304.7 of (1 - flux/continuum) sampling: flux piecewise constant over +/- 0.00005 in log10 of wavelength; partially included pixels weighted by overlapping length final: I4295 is 3.1 Ang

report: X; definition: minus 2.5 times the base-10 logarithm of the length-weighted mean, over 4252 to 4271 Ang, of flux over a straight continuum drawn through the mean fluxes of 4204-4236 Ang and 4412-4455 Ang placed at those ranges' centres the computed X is 0.01 mag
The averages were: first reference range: 33.8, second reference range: 46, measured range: 35.9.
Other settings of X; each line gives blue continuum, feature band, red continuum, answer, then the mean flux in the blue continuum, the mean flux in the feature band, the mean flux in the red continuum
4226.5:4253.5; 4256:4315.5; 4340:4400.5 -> 0.11 mag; 34.6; 32.9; 40.2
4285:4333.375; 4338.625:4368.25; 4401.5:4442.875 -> -0.11 mag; 33.3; 41.5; 43.9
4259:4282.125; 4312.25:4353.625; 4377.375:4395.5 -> -0.04 mag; 35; 38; 38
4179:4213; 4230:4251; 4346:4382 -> 0.03 mag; 34.6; 35.6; 41.6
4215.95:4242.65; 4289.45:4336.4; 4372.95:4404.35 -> 0.09 mag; 33.9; 33.5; 38.7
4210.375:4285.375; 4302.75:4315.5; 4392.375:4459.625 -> 0.31 mag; 34.7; 28.6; 43.9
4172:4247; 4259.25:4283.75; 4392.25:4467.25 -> 0.06 mag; 34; 34.9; 43.9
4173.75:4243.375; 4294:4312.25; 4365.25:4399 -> 0.27 mag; 34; 28.7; 39.3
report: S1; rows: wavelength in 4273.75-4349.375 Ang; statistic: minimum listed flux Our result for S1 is 24.39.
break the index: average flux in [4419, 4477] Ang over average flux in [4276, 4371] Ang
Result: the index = 1.25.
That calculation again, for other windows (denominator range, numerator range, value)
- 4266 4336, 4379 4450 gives 1.26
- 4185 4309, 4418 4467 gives 1.33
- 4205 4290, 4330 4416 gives 1.15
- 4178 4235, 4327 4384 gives 1.18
